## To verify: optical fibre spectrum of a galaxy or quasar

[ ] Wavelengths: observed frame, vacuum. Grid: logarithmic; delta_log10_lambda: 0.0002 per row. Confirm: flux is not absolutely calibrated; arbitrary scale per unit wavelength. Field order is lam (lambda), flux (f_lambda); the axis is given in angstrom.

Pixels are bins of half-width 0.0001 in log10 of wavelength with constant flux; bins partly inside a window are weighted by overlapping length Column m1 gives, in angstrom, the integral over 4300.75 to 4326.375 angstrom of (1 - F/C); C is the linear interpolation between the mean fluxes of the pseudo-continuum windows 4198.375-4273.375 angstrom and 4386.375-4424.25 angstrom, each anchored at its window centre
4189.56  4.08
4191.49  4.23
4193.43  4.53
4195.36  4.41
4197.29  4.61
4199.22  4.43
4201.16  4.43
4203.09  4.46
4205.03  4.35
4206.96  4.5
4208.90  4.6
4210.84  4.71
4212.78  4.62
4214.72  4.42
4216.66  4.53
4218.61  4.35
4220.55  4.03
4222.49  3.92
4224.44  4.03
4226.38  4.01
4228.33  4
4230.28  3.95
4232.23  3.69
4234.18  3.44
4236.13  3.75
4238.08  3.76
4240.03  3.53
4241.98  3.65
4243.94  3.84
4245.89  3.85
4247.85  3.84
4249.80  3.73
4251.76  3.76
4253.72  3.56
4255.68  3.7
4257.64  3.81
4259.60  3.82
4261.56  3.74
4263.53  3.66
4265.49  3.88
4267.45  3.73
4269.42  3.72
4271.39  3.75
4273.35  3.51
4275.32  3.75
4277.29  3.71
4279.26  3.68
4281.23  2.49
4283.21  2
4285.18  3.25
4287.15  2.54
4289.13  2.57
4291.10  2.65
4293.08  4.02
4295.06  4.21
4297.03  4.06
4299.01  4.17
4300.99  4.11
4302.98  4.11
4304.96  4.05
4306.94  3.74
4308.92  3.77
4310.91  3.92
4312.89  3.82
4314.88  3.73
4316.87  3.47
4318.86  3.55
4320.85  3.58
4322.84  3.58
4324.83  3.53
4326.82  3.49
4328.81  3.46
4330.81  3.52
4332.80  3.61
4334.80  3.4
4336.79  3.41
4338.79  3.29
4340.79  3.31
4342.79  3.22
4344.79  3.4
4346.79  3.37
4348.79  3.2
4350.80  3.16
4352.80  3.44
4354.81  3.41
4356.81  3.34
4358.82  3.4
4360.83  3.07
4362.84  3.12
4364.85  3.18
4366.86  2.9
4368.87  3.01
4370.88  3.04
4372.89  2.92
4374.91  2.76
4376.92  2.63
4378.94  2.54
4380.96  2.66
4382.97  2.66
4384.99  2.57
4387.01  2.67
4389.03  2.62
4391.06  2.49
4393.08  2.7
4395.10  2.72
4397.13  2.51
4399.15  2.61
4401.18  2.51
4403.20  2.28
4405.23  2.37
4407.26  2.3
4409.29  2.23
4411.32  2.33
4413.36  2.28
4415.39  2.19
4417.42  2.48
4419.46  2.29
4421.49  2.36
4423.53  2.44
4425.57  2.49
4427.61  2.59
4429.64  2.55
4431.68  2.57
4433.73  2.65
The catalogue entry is -3.7 angstrom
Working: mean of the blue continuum 3.98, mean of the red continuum 2.44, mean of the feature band 3.75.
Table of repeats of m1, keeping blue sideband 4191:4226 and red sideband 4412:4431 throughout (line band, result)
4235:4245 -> 1.0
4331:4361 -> -2.3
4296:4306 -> -1.6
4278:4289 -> 2.7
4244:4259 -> 0.9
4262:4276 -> 0.4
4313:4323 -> -0.7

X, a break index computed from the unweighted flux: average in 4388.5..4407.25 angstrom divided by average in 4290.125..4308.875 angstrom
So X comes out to 0.65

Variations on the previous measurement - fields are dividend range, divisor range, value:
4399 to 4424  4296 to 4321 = 0.61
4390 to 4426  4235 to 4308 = 0.67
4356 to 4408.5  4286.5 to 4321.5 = 0.75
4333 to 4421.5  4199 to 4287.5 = 0.74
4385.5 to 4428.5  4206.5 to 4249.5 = 0.61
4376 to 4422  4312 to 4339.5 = 0.70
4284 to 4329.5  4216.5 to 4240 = 0.92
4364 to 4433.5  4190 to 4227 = 0.59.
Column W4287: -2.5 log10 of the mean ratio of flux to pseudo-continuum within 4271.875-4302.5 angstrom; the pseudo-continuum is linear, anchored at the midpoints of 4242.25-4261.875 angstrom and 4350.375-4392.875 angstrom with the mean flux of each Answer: 0.035 mag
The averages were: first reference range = 3.76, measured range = 3.4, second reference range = 2.92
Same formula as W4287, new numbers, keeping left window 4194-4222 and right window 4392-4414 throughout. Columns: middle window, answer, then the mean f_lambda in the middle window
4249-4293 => 0.12 mag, 3.42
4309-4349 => -0.10 mag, 3.5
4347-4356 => -0.12 mag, 3.31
